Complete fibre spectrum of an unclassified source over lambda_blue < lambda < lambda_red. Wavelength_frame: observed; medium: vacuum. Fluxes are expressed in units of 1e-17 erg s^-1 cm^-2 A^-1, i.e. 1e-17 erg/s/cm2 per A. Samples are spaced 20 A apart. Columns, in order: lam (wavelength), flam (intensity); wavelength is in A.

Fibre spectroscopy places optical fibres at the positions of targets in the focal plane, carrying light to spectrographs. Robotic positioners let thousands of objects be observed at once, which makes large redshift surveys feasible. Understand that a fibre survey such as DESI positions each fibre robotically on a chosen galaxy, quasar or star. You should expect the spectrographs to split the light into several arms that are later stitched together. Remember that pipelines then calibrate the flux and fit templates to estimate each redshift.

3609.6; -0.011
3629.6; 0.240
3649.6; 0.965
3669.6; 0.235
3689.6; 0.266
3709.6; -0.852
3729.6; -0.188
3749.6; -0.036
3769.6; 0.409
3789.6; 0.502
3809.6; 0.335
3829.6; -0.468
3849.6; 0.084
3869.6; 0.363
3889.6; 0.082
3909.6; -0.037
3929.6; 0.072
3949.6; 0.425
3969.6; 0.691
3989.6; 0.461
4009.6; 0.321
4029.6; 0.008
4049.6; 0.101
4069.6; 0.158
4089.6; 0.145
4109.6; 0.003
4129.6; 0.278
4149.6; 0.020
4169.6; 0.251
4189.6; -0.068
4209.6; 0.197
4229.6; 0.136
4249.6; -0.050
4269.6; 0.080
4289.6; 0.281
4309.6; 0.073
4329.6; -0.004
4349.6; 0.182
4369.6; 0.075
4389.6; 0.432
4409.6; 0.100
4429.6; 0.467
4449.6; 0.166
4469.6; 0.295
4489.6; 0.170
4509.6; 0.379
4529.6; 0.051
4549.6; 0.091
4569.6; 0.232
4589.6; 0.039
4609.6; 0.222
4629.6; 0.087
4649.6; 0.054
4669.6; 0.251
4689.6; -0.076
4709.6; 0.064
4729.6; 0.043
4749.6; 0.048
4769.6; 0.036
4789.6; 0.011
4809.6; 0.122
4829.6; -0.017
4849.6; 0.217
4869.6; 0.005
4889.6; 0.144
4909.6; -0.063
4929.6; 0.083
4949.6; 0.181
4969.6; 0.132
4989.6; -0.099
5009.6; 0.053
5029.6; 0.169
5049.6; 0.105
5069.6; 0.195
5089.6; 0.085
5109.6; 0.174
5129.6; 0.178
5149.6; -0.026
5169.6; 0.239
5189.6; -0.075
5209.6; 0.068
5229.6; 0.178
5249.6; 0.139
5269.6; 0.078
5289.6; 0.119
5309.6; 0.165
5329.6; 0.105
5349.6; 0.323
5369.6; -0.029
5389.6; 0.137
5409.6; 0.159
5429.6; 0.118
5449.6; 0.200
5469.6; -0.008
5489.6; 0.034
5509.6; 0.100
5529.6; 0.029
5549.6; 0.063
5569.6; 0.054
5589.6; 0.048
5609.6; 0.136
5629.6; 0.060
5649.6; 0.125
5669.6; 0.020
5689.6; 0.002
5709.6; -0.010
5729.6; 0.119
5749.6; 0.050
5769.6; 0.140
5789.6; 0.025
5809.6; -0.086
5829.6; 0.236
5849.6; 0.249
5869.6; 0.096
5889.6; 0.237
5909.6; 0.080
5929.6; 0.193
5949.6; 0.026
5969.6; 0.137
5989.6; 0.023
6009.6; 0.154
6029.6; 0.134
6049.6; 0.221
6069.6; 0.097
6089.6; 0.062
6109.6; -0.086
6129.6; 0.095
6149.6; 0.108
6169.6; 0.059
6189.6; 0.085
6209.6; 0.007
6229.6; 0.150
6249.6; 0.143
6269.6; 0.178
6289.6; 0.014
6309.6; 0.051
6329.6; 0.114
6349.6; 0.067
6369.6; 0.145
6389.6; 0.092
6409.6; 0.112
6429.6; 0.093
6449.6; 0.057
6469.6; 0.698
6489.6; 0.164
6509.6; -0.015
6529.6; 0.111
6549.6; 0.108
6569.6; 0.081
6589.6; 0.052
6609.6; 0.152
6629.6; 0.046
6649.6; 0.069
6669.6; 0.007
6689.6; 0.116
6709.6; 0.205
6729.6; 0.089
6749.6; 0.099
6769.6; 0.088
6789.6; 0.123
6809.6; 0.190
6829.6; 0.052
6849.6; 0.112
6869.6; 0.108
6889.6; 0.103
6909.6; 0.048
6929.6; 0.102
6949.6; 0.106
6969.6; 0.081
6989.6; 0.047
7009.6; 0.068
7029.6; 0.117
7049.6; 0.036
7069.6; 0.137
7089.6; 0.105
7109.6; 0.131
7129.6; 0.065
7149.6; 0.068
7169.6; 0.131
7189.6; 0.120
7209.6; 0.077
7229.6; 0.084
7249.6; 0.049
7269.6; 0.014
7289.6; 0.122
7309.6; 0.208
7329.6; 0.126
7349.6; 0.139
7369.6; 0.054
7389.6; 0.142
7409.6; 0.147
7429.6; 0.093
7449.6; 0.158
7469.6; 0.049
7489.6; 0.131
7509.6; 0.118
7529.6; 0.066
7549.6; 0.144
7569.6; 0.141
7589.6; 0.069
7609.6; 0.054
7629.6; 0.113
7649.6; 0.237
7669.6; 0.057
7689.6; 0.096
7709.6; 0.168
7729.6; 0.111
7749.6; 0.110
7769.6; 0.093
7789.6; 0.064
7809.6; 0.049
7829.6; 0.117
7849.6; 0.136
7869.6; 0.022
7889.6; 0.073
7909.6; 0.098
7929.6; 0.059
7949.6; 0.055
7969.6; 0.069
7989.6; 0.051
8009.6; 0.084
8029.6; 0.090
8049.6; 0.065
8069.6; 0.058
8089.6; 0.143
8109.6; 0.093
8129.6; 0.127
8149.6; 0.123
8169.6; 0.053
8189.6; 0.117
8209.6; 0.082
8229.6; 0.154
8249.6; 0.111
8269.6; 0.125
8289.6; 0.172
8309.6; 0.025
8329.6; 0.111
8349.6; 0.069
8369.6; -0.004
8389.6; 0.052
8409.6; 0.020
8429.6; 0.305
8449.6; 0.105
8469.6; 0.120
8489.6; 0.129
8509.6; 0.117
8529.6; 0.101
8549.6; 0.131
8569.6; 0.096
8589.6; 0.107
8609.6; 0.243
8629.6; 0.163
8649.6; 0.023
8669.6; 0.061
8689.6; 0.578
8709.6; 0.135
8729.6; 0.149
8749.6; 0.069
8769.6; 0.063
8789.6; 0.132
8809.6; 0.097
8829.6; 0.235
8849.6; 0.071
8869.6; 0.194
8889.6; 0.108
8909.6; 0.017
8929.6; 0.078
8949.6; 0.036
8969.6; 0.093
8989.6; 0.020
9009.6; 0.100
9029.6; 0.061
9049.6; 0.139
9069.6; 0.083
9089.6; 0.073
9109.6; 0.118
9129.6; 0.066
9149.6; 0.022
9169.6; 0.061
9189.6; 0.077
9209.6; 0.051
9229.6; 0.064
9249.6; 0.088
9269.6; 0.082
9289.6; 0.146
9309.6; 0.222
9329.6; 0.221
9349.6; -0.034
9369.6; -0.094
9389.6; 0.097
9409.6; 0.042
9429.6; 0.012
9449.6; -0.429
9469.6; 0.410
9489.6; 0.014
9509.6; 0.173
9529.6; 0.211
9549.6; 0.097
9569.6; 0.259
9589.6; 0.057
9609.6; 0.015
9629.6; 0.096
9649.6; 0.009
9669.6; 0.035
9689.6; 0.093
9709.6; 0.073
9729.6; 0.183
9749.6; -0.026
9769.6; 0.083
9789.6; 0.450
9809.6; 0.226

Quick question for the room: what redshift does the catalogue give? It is 0.734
